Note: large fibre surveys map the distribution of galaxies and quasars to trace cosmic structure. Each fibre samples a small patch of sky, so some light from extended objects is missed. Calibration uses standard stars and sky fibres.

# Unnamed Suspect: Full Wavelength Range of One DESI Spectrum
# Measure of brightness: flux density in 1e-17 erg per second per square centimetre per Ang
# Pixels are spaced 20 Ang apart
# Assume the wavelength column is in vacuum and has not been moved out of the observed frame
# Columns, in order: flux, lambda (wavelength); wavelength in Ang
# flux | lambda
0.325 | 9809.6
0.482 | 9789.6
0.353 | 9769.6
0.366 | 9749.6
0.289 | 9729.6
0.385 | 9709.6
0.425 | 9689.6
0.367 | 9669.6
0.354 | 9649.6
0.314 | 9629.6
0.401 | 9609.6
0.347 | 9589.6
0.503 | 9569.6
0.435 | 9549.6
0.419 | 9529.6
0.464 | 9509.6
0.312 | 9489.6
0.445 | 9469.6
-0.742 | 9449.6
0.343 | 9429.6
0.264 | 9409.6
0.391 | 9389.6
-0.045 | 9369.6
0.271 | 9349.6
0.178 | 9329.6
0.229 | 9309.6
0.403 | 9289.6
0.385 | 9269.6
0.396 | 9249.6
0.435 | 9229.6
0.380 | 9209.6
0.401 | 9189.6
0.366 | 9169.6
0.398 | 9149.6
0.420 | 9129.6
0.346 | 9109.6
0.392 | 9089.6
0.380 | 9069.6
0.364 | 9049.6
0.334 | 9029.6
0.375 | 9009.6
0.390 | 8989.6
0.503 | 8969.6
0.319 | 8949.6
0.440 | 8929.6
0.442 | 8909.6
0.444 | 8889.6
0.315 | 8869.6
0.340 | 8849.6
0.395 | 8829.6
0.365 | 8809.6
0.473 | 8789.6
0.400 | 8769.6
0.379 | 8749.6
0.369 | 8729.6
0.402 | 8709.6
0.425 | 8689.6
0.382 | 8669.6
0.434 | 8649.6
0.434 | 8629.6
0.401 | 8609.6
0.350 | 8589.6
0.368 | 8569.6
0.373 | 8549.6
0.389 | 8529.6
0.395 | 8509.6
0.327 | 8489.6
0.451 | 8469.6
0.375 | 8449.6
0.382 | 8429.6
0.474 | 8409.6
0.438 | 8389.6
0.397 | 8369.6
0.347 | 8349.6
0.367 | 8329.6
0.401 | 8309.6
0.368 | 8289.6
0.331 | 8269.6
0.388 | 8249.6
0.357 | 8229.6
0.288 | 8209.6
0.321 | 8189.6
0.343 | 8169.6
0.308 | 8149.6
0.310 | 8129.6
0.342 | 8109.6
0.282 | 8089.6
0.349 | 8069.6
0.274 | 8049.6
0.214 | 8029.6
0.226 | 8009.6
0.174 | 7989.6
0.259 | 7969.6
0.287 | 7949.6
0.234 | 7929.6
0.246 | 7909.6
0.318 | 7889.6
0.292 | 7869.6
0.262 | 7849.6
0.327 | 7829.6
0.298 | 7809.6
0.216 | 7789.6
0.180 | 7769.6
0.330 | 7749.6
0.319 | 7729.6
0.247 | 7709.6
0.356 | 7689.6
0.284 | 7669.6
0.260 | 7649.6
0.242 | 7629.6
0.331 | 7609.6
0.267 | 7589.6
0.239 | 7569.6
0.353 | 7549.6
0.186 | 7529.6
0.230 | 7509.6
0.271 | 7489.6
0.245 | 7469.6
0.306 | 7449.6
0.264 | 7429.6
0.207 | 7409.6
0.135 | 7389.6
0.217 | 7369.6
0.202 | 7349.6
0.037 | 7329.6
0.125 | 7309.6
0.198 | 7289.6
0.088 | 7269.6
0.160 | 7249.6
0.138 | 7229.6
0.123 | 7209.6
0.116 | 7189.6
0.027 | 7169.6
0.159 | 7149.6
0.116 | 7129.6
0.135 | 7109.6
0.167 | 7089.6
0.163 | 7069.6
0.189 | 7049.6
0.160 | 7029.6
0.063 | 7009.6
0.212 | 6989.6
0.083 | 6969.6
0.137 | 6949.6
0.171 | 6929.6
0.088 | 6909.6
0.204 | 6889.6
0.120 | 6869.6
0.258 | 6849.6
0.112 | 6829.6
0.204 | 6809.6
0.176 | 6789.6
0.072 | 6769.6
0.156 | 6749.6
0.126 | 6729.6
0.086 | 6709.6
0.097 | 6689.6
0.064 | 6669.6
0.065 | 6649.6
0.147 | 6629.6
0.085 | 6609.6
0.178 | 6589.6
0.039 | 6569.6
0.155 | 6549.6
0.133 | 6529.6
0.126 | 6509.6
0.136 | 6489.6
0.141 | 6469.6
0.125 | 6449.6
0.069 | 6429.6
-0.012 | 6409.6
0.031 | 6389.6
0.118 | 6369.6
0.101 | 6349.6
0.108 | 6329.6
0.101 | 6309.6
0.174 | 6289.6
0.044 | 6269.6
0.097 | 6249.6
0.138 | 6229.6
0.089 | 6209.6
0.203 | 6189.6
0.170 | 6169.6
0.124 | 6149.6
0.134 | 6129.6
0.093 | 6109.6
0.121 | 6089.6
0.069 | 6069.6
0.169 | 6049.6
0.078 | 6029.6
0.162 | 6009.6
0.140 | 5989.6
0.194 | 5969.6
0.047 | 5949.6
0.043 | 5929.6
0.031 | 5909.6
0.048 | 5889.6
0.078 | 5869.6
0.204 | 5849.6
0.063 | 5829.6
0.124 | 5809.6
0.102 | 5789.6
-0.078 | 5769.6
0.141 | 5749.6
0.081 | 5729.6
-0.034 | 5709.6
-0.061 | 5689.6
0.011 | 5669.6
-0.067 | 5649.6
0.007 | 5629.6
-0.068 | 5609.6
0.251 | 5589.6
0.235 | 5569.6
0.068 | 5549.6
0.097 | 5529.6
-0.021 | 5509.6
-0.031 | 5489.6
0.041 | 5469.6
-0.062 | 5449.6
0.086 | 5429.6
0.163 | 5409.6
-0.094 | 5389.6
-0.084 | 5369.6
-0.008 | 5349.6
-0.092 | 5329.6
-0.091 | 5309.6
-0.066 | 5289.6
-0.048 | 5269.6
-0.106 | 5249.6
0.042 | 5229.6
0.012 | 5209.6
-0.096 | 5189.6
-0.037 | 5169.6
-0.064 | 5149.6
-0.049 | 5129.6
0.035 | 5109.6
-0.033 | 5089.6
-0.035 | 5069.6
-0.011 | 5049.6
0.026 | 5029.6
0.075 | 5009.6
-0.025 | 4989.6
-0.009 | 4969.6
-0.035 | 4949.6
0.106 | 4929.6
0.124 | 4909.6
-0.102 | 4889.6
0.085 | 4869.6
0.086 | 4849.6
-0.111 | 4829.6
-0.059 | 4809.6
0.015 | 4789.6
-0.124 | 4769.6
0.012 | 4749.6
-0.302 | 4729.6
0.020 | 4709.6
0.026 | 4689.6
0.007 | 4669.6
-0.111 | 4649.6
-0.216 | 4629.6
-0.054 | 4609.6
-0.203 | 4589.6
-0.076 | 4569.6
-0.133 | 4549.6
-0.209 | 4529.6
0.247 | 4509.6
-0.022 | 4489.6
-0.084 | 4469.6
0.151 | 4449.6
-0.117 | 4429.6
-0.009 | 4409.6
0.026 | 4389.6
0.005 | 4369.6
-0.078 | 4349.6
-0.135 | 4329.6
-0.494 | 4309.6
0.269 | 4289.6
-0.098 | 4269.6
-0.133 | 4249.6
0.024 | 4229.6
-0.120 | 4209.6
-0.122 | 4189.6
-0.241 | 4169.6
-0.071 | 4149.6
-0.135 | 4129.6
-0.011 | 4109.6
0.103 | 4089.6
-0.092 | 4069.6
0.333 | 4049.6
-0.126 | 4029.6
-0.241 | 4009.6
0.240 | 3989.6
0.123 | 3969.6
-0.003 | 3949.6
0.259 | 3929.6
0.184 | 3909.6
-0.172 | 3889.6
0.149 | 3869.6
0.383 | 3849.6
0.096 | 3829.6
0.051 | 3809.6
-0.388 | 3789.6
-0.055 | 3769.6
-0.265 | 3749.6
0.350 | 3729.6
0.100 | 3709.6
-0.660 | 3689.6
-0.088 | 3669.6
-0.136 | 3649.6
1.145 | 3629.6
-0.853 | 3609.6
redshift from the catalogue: 0.86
